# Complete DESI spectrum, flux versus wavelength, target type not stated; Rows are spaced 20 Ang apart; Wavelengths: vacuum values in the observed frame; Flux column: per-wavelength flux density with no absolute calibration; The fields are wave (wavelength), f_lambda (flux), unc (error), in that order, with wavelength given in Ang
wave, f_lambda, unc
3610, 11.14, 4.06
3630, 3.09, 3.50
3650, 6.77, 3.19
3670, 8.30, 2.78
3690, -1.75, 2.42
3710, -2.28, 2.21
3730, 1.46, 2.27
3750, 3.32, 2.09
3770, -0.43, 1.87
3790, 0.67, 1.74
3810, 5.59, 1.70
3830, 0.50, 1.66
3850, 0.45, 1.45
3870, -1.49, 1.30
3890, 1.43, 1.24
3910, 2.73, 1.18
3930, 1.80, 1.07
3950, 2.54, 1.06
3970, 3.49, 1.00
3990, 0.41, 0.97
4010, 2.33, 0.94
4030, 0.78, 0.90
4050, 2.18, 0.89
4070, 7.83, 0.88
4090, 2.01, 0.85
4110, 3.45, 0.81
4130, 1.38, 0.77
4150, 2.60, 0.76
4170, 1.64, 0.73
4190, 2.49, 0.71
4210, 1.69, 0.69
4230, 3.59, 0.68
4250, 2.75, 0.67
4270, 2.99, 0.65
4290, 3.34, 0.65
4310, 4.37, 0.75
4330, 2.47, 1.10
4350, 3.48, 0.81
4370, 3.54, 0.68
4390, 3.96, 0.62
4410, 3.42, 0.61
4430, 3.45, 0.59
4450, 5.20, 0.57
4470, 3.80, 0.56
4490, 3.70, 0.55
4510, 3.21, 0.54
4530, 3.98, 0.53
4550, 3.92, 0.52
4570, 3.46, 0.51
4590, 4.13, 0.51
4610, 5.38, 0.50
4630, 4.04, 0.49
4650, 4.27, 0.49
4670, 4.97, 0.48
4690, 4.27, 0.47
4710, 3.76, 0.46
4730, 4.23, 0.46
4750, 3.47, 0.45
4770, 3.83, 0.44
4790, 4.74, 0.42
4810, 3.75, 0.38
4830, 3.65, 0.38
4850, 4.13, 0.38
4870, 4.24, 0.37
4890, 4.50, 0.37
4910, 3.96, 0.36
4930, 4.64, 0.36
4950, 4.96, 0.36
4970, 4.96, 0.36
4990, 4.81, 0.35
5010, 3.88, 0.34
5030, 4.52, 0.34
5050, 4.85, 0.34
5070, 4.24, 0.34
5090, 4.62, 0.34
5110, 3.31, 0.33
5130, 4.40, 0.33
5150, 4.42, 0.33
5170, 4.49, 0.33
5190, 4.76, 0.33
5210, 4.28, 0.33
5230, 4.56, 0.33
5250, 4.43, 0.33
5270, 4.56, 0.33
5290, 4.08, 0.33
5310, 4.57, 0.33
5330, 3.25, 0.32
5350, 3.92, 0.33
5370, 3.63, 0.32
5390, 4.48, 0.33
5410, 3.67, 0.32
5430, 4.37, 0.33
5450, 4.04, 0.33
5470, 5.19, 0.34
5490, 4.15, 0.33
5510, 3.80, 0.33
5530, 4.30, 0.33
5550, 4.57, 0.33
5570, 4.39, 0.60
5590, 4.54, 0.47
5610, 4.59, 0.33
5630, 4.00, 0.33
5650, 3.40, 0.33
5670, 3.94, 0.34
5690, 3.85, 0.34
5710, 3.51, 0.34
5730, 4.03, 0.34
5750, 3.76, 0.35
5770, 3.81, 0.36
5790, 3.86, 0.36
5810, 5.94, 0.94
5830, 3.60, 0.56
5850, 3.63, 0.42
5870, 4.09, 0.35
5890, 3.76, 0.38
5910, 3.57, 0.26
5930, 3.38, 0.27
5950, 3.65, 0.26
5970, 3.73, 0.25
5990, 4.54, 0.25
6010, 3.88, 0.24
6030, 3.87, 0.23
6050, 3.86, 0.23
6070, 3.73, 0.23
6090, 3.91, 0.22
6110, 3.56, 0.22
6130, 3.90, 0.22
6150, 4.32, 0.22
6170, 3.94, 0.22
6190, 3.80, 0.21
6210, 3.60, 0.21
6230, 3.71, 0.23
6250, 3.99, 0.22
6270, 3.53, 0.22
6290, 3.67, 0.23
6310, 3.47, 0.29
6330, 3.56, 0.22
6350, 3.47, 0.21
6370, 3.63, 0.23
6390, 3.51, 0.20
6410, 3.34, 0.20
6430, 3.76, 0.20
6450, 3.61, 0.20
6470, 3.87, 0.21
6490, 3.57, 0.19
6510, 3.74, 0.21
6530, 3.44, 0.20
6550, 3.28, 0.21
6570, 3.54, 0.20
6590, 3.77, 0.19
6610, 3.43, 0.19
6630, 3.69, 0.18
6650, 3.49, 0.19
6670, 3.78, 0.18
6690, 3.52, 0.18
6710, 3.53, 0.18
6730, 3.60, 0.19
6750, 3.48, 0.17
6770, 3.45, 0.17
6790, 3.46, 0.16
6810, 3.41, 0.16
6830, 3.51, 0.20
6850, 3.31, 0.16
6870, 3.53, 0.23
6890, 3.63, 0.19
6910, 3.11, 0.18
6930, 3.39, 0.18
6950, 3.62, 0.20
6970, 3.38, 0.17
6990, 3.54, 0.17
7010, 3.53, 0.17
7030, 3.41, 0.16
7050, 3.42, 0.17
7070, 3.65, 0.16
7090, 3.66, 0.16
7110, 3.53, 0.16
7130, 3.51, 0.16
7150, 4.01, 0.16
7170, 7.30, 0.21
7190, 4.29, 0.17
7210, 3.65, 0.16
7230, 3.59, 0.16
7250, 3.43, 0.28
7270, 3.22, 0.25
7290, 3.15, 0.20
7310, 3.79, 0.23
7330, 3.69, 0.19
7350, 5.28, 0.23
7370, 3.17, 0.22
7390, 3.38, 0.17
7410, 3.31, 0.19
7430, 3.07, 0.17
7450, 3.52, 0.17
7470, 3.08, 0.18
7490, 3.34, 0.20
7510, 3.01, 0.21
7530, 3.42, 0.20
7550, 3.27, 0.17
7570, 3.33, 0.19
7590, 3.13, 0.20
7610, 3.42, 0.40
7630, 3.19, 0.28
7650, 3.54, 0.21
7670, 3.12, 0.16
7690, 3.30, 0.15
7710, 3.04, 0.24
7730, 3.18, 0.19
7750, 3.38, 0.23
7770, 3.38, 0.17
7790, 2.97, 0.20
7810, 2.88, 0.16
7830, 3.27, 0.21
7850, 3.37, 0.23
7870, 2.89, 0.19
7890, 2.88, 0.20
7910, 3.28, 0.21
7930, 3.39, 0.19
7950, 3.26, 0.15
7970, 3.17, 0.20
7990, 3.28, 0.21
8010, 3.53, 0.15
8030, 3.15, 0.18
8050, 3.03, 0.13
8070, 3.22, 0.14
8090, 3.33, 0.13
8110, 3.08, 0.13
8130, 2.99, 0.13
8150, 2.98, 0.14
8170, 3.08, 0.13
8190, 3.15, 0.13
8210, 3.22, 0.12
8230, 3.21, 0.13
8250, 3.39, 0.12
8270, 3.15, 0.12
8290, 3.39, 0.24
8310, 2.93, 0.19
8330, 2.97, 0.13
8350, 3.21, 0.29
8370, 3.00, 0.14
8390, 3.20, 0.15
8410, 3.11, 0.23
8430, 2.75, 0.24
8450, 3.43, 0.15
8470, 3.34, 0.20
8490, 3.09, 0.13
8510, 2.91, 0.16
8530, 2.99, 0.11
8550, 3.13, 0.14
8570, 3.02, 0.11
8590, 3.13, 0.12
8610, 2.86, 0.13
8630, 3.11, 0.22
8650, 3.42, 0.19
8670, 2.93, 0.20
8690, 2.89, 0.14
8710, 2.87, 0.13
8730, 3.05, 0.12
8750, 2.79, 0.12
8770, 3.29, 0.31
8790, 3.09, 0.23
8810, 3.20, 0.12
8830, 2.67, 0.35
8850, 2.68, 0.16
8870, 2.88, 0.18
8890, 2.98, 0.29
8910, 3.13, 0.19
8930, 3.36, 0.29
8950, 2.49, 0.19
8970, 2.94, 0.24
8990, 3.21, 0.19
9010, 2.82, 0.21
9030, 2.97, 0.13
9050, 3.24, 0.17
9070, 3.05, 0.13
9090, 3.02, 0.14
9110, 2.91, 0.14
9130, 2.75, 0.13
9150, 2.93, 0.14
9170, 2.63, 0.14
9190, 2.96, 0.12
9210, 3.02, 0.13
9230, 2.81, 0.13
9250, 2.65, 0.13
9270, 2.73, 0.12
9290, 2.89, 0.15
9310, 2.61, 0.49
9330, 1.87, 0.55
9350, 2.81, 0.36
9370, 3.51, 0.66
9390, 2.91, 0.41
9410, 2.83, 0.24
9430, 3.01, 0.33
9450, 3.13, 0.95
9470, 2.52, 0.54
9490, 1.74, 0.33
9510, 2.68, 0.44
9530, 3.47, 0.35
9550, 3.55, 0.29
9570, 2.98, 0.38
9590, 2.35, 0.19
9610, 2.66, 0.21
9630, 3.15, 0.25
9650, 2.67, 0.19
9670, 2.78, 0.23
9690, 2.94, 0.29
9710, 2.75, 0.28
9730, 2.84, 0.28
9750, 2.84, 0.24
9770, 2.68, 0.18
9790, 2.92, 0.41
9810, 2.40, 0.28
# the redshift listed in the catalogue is 0.09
